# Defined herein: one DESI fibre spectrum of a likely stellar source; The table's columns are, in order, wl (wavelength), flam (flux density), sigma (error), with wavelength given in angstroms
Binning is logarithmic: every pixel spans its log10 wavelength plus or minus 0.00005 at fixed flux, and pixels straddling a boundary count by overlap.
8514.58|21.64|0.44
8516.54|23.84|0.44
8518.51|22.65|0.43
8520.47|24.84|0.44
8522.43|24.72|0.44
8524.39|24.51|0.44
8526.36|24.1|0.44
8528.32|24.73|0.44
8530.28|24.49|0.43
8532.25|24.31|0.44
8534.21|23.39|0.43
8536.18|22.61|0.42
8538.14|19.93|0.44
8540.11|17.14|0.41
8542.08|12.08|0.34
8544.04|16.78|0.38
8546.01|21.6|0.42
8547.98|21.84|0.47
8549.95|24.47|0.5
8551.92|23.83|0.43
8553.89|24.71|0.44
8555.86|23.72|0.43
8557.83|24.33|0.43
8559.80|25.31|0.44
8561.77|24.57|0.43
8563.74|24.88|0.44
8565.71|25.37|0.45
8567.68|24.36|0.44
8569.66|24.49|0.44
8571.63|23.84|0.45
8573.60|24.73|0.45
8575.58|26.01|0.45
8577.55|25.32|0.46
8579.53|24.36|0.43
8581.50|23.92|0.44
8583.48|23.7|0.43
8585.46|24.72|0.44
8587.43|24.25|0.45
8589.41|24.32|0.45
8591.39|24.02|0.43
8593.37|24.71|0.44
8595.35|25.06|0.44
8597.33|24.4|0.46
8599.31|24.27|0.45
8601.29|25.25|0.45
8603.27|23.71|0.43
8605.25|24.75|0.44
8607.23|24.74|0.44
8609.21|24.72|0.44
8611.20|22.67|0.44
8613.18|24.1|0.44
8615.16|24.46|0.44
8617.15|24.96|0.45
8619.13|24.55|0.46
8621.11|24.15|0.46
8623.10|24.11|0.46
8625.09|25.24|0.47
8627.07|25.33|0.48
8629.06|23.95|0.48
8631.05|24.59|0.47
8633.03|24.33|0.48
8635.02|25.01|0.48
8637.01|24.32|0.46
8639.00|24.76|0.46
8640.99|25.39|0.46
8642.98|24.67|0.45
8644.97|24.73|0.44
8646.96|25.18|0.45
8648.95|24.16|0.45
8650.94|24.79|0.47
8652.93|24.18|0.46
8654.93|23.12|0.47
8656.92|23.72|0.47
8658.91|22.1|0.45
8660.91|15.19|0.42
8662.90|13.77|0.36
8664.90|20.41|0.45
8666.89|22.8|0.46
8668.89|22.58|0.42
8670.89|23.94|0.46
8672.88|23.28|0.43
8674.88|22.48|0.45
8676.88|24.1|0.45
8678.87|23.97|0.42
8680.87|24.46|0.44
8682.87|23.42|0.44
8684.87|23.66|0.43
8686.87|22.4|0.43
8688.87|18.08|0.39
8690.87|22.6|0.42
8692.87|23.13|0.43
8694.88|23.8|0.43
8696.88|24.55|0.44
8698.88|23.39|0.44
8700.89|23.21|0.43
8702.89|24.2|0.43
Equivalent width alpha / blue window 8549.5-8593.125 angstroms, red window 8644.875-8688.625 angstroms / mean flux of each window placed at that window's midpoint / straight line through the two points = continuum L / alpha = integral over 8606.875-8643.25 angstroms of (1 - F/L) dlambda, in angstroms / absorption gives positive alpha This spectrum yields -1.8 angstroms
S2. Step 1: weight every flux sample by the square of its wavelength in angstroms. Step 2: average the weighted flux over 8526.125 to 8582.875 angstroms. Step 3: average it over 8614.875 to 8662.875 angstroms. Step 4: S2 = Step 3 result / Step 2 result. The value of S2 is 1.05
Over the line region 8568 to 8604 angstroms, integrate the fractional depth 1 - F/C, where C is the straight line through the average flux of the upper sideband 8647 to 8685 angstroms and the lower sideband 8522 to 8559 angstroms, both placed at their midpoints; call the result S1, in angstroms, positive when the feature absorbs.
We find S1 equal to -3.5 angstroms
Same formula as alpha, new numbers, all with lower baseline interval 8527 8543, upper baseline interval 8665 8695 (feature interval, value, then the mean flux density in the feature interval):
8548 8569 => -2.91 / 24.4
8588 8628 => -4.42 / 24.5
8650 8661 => -0.08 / 22.7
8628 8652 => -2.41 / 24.7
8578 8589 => -1.26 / 24.2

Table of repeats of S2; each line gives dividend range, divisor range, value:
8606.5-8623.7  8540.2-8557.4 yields 1.17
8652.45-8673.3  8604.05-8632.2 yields 0.88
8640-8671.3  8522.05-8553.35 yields 1.06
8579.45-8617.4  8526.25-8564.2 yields 1.10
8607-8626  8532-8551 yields 1.22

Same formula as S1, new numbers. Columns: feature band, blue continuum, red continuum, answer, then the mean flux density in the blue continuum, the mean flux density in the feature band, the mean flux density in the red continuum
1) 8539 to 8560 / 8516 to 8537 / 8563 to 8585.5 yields 2.63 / 24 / 21.3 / 24.6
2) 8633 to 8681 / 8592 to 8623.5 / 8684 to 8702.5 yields 0.90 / 24.4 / 23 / 22.8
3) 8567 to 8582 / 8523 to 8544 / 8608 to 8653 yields -1.20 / 21.6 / 24.7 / 24.5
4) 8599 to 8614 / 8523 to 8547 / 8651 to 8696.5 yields -1.70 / 21.4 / 24.3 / 22.2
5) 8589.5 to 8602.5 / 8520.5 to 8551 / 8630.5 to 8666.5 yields -1.22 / 21.9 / 24.6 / 23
